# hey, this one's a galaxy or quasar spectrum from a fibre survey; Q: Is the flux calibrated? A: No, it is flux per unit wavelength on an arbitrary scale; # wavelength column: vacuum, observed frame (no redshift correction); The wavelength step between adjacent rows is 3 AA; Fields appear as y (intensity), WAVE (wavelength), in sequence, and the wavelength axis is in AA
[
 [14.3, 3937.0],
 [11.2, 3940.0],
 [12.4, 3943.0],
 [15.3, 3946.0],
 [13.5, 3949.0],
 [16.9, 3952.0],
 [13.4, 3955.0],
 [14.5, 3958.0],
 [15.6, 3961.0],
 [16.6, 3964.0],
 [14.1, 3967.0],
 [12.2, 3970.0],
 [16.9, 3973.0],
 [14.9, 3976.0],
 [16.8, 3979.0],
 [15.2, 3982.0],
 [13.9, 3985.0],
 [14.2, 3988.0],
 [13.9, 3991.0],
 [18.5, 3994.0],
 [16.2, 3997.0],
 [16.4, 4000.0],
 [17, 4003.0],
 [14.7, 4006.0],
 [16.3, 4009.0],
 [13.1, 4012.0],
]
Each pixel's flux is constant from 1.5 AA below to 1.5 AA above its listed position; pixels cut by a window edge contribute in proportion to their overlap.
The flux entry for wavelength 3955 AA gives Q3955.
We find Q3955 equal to 13.4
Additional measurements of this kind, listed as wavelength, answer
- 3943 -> 12.4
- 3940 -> 11.2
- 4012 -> 13.1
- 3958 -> 14.5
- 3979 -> 16.8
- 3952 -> 16.9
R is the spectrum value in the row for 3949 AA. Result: 13.5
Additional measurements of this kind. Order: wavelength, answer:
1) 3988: 14.2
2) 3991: 13.9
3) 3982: 15.2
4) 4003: 17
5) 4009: 16.3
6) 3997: 16.2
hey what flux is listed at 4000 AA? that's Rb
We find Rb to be 16.4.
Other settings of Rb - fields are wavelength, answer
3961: 15.6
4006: 14.7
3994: 18.5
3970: 12.2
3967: 14.1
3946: 15.3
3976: 14.9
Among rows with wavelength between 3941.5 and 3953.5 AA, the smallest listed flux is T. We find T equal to 12.4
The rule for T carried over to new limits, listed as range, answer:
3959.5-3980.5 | 12.2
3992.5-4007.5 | 14.7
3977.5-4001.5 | 13.9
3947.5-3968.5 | 13.4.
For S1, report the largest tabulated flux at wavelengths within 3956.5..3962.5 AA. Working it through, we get 15.6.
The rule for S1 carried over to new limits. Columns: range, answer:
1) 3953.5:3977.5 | 16.9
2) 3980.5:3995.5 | 18.5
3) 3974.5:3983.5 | 16.8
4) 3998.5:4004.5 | 17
